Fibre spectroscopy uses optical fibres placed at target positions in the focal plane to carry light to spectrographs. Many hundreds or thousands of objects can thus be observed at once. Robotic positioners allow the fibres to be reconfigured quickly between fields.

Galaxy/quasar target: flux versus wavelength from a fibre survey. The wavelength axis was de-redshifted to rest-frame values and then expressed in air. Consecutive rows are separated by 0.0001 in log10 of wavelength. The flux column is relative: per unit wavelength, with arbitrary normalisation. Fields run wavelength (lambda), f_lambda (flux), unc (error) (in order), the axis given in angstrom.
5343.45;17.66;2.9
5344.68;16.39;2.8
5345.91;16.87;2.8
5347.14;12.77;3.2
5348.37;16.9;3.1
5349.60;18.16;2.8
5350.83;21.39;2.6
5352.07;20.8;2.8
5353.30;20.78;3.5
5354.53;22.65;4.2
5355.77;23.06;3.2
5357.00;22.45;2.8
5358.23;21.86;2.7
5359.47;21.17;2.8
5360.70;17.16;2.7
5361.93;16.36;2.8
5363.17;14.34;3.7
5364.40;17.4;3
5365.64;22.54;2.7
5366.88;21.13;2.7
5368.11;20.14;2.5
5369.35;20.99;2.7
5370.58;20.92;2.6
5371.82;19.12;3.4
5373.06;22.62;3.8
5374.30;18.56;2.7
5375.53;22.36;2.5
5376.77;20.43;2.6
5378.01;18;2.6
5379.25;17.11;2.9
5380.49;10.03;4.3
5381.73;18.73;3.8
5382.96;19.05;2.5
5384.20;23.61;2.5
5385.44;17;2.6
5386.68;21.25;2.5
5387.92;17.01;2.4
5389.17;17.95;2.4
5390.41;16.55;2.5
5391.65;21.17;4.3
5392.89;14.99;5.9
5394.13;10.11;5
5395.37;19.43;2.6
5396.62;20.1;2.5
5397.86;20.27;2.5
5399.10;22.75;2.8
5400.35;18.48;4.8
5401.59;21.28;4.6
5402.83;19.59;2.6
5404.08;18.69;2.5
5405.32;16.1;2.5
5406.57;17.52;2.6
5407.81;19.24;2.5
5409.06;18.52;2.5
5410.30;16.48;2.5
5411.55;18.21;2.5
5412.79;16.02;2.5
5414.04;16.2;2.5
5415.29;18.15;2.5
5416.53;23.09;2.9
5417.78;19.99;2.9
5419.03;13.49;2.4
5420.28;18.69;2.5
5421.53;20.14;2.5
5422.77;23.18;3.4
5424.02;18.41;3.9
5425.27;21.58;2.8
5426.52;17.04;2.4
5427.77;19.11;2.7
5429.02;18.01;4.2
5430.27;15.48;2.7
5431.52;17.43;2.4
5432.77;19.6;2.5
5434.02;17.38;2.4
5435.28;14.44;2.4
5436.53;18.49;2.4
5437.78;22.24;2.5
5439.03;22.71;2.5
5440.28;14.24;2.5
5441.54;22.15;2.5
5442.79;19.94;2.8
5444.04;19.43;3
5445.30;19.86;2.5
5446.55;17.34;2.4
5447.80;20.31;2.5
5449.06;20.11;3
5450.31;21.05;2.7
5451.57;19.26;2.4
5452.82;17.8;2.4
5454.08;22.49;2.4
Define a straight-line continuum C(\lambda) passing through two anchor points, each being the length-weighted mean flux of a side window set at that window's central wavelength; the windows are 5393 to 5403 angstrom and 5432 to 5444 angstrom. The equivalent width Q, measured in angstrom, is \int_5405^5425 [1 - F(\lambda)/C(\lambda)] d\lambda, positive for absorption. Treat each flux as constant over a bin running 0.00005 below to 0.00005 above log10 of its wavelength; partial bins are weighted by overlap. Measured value 0.5 angstrom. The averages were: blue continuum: 18.8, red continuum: 19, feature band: 18.4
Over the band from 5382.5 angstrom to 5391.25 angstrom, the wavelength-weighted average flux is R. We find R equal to 19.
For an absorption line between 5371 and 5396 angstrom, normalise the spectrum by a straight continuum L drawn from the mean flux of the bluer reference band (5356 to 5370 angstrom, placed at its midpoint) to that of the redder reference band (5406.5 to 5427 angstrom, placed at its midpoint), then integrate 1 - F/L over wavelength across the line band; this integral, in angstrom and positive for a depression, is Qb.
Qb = 1.3 angstrom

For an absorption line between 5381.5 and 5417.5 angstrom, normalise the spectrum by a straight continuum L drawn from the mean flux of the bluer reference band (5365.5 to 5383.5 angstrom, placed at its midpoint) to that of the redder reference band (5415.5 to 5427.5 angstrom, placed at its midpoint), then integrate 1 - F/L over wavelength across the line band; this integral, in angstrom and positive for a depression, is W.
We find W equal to 1.61 angstrom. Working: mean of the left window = 19.4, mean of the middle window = 18.6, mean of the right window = 19.5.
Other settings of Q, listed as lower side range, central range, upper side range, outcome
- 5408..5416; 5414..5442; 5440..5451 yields -0.5 angstrom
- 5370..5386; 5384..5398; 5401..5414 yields 0.4 angstrom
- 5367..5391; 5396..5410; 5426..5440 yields -0.4 angstrom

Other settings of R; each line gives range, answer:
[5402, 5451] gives 18.7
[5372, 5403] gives 18.7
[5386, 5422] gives 18.3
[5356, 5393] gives 19.2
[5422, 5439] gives 18.8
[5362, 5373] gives 19.6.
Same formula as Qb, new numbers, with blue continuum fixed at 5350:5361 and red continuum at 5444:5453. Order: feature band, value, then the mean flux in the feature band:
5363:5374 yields 0.5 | 20.1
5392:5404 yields 1.1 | 18.6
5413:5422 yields 0.8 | 18.4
